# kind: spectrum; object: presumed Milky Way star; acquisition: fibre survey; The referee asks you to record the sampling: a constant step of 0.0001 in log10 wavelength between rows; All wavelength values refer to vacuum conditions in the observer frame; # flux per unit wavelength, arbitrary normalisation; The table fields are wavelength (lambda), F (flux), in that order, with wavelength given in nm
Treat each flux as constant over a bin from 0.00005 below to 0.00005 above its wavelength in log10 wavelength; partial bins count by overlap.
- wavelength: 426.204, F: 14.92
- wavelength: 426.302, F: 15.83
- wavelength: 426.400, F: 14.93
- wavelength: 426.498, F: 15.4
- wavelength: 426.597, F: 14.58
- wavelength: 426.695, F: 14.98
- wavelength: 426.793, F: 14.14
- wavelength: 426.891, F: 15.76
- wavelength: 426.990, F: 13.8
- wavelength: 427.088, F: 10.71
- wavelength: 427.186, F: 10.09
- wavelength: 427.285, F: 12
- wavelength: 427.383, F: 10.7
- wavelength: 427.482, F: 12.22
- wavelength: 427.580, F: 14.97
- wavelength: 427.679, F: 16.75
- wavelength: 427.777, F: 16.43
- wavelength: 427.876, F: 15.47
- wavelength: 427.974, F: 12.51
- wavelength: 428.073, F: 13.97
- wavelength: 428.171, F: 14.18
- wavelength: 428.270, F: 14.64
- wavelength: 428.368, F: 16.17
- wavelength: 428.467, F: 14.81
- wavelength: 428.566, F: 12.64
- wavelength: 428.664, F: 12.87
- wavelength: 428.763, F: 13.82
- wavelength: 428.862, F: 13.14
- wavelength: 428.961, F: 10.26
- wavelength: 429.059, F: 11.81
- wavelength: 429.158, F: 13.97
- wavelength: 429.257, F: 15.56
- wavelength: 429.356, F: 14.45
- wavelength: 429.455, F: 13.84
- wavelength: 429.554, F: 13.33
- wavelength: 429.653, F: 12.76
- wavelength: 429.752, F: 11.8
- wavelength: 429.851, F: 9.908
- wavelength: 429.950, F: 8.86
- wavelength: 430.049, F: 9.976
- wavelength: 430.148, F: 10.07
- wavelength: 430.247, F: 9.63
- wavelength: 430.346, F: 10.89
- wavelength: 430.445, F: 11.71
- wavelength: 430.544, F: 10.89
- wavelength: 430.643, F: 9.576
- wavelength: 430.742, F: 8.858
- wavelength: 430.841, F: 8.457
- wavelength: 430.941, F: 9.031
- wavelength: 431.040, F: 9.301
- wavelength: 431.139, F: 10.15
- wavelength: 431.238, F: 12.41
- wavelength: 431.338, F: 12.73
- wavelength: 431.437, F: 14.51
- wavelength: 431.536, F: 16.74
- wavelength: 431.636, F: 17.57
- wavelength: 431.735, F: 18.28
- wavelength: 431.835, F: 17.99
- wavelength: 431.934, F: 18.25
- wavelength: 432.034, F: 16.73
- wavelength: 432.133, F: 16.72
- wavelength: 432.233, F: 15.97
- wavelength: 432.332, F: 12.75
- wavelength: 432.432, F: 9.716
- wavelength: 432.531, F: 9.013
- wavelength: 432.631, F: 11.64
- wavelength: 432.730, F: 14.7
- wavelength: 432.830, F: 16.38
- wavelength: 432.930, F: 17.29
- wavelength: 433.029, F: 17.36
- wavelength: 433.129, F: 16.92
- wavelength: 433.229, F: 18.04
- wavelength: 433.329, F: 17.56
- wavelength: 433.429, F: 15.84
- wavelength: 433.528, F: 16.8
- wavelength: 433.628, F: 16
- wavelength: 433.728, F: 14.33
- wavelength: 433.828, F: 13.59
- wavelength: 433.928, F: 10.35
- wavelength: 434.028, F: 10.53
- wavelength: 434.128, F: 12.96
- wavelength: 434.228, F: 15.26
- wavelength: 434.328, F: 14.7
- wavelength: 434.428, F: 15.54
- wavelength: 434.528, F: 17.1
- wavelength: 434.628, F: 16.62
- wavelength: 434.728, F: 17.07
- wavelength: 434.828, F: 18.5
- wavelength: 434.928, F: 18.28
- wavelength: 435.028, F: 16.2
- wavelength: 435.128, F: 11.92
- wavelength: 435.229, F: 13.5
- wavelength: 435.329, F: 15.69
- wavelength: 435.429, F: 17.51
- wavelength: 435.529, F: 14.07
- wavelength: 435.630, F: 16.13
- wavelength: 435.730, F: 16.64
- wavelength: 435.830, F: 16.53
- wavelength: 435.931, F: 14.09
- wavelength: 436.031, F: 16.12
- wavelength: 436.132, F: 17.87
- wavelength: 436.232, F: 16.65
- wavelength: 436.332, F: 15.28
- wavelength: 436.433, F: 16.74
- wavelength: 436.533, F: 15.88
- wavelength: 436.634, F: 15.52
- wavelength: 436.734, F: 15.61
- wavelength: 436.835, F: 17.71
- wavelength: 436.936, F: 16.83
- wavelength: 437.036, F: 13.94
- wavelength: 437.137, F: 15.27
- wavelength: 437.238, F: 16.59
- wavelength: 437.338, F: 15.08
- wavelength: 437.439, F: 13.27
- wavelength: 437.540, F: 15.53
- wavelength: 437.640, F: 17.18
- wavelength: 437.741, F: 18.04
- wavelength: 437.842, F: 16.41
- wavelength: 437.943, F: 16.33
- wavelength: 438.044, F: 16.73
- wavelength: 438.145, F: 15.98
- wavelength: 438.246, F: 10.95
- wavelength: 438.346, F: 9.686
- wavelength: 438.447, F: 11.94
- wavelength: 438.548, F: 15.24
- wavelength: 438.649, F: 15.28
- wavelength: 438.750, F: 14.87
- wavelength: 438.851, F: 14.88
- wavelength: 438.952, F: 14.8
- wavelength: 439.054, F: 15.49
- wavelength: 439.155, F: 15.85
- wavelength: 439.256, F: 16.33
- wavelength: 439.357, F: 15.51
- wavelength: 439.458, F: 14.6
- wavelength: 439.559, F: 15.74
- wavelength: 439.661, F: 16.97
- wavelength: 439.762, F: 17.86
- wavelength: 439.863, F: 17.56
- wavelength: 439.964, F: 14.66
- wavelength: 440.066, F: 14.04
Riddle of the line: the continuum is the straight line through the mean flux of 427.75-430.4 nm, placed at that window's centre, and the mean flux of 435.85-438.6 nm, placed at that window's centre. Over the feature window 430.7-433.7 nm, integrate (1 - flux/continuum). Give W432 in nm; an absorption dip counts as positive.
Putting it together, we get -0.13 nm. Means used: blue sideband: 12.8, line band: 14.5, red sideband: 15.4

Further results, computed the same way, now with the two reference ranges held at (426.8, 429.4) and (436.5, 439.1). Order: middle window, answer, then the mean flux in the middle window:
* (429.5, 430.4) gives 0.20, 10.8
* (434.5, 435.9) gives -0.13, 16.1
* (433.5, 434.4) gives 0.05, 13.8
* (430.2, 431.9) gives 0.21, 12.3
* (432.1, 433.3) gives -0.03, 14.7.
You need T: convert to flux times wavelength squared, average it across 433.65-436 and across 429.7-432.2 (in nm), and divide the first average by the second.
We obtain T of 1.23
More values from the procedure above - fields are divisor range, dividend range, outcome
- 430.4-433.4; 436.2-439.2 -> 1.13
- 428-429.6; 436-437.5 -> 1.20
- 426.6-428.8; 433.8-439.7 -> 1.16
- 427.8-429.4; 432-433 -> 1.04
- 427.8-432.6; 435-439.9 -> 1.24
